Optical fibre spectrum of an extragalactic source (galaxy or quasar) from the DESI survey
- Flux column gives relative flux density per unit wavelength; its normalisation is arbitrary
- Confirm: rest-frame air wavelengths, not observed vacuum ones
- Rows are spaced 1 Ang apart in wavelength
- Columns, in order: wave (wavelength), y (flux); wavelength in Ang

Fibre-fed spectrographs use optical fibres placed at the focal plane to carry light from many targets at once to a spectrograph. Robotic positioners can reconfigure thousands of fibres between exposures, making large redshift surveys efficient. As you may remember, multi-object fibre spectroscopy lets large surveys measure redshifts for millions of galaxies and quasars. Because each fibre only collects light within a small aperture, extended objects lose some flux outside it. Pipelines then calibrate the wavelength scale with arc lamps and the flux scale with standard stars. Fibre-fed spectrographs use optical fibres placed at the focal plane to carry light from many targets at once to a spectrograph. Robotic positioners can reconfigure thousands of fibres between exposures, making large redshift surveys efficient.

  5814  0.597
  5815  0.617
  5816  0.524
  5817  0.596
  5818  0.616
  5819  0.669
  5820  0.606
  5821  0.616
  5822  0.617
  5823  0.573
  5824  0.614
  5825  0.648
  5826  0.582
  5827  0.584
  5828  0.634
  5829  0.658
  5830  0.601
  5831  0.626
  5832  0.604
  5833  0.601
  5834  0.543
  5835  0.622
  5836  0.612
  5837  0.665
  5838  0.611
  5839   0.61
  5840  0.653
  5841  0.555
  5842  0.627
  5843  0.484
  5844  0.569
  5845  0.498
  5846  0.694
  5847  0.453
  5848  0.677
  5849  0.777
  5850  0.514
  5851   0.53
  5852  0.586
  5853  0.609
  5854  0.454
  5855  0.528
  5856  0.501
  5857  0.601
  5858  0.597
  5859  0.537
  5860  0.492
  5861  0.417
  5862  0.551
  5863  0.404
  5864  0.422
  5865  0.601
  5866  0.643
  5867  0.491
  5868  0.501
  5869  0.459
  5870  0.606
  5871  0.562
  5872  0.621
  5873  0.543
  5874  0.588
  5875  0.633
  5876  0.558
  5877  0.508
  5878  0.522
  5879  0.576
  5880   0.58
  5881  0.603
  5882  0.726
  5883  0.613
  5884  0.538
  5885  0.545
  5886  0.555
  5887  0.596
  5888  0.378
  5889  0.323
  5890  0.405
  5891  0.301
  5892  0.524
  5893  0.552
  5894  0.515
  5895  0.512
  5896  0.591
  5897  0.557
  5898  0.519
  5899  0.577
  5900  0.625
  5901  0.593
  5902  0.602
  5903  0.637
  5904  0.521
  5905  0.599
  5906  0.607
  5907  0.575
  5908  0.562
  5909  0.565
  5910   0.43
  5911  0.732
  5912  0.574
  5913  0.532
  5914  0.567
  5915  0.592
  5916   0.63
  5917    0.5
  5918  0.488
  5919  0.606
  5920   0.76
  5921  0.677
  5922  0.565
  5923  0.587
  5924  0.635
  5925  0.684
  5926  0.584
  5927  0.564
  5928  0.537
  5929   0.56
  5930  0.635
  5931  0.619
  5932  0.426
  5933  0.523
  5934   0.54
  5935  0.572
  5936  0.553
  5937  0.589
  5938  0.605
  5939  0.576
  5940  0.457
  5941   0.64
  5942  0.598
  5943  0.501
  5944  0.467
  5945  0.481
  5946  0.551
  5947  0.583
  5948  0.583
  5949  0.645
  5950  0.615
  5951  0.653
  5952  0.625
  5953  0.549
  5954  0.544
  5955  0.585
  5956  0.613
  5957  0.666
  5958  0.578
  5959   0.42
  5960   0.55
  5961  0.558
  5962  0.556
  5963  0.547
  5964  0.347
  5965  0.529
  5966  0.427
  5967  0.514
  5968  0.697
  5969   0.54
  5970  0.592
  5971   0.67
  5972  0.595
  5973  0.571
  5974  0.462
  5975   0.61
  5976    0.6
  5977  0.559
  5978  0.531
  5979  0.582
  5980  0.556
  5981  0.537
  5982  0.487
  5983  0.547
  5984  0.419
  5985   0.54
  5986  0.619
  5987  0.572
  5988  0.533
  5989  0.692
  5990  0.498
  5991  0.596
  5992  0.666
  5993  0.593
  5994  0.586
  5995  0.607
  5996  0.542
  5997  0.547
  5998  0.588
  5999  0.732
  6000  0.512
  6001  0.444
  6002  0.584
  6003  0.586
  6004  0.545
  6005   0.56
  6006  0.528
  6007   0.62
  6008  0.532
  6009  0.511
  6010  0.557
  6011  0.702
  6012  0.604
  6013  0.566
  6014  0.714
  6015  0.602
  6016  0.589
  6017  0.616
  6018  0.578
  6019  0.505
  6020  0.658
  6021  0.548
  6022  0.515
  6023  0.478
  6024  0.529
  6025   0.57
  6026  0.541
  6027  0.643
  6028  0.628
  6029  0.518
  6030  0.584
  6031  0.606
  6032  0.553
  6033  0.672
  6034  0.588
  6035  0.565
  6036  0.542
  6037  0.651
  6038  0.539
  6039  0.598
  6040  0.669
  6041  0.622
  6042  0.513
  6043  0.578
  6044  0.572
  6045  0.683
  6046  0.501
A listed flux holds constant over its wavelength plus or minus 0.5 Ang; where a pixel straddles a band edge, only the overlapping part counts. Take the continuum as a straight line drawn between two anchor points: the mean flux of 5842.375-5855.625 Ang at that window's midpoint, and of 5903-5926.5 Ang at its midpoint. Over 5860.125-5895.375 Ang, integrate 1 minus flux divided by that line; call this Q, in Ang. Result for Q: 3.1 Ang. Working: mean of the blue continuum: 0.567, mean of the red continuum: 0.591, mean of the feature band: 0.527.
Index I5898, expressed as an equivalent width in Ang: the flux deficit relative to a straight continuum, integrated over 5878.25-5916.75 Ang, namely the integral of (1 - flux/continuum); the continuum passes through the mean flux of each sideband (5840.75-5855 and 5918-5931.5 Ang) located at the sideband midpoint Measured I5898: 2.9 Ang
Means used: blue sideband 0.572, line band 0.553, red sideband 0.612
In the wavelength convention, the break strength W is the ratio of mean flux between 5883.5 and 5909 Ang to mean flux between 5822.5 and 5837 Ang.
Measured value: 0.9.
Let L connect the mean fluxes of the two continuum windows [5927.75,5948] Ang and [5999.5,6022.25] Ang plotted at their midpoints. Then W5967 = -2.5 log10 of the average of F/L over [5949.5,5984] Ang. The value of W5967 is 0.01 mag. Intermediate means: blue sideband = 0.552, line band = 0.557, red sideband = 0.574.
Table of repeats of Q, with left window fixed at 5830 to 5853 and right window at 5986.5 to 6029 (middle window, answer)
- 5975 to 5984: 0.5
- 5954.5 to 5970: 1.1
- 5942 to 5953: 0.3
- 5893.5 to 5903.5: 0.3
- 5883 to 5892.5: 1.9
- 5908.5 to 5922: 0.0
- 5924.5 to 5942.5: 0.5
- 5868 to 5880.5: 0.7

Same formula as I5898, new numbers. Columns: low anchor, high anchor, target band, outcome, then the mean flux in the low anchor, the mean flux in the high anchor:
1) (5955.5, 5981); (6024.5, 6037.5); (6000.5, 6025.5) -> 0.4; 0.554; 0.589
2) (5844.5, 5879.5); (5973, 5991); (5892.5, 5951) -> -2.5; 0.55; 0.552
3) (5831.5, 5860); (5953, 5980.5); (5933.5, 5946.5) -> 0.3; 0.581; 0.555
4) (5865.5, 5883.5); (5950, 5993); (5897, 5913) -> -0.2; 0.574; 0.561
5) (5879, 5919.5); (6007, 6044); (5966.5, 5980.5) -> -0.2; 0.551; 0.583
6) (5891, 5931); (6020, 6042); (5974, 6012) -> 0.8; 0.578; 0.579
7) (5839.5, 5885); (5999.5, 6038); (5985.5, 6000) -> -0.6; 0.56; 0.574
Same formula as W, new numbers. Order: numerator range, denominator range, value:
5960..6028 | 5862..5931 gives 1.01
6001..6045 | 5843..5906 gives 1.06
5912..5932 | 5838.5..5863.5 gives 1.06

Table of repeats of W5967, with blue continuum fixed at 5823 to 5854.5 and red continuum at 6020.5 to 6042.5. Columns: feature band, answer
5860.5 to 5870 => 0.18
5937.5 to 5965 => 0.05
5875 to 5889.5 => 0.08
